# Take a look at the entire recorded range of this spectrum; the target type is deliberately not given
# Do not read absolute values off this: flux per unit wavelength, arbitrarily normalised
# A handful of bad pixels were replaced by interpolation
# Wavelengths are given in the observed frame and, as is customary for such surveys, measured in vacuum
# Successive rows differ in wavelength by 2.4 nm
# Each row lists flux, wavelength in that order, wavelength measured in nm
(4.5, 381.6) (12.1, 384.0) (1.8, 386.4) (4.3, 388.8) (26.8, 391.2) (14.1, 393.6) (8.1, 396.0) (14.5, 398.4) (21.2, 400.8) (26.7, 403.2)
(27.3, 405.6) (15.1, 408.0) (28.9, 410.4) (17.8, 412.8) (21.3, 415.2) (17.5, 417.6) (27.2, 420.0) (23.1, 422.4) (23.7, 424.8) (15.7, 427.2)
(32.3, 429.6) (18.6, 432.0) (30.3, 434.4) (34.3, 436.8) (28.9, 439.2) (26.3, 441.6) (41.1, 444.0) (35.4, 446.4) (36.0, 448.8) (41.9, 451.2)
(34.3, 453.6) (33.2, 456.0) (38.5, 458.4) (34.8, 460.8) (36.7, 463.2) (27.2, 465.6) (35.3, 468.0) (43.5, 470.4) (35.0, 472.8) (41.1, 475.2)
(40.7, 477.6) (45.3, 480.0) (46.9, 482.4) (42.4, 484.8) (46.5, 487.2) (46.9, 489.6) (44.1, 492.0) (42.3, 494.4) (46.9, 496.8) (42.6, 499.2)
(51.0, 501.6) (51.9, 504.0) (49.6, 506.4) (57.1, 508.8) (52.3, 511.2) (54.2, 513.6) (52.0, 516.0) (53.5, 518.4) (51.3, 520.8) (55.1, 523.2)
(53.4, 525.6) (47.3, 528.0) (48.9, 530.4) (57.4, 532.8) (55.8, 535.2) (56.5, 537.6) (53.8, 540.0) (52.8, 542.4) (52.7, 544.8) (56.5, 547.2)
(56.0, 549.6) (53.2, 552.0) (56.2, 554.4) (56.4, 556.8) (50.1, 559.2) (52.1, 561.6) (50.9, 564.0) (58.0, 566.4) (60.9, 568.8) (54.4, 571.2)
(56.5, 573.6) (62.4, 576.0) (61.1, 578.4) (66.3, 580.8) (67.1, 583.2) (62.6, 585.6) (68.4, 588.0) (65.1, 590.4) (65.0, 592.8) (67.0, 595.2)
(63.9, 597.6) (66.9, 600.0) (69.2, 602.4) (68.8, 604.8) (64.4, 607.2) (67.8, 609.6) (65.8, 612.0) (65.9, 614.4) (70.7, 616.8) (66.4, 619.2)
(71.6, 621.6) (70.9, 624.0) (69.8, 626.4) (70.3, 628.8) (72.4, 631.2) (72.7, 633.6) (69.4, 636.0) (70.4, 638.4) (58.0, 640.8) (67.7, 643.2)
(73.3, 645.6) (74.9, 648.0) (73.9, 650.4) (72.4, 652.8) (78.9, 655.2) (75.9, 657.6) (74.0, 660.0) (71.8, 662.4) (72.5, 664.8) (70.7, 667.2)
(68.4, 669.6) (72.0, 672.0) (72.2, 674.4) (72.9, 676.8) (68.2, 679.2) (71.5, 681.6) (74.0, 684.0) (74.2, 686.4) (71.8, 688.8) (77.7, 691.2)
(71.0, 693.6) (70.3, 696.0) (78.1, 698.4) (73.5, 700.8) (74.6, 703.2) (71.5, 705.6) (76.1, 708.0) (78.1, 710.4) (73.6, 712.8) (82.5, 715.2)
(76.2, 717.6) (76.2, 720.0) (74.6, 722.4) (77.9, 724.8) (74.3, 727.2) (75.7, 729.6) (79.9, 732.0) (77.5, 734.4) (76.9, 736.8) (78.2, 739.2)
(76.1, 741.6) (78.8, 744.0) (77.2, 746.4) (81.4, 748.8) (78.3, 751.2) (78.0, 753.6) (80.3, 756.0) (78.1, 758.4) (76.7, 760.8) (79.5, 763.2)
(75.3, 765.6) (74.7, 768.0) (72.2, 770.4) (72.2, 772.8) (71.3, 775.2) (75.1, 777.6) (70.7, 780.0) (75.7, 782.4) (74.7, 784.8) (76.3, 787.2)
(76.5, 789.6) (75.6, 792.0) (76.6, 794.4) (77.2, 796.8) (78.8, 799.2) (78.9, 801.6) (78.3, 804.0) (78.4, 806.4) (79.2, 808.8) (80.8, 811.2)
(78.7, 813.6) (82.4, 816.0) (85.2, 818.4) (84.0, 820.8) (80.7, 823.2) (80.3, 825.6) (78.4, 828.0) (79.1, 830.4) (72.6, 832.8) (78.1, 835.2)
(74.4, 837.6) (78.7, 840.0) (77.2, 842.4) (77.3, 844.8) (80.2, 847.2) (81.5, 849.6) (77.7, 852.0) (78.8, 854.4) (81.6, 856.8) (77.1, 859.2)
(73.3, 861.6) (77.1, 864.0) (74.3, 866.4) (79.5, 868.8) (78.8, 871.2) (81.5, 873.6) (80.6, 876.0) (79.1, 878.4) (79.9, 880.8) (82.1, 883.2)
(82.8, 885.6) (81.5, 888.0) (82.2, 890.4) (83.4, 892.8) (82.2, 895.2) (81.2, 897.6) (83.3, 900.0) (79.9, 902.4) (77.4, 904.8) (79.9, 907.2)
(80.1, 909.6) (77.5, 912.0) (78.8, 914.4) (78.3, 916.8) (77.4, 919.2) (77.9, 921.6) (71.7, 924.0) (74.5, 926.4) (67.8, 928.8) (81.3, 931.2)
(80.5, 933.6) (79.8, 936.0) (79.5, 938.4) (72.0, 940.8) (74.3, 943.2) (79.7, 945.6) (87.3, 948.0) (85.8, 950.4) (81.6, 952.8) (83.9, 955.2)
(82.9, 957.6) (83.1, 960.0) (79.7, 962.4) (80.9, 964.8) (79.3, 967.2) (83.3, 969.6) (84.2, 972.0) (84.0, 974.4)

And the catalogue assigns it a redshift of 0.086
